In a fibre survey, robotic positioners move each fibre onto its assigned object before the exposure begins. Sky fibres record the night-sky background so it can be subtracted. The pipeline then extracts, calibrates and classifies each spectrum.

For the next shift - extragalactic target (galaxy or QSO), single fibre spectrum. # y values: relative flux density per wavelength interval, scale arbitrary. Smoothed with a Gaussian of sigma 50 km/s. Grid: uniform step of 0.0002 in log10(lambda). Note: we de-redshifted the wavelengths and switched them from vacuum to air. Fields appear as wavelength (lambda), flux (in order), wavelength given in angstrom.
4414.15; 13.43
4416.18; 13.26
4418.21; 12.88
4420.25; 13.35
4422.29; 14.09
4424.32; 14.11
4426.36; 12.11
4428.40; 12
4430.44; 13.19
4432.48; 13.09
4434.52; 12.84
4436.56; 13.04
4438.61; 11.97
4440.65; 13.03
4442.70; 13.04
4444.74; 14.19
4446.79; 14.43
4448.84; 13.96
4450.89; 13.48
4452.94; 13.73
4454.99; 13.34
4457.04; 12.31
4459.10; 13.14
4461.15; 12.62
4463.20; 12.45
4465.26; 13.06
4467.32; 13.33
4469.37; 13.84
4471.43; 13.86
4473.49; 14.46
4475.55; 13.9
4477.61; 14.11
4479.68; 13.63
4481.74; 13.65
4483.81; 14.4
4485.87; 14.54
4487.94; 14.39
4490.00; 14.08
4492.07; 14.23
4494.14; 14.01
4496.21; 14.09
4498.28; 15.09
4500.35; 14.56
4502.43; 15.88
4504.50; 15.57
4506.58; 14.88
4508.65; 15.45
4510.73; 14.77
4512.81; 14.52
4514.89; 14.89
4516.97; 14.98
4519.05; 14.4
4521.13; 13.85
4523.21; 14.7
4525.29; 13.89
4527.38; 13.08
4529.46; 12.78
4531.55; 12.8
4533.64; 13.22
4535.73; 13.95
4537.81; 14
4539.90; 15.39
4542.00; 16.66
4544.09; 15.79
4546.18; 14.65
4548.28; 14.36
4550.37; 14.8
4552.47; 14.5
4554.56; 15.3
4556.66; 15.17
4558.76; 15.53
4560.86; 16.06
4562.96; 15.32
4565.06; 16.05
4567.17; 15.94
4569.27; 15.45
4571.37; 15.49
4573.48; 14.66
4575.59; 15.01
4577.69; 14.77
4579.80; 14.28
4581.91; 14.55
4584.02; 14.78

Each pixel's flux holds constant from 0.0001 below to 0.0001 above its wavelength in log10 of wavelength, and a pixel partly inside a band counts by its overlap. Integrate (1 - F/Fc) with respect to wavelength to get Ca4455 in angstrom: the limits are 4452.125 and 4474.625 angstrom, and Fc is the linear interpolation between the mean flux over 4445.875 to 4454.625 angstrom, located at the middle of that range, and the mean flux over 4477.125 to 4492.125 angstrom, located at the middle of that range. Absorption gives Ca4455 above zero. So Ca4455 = 1.1 angstrom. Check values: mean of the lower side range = 13.8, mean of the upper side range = 14.1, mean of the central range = 13.3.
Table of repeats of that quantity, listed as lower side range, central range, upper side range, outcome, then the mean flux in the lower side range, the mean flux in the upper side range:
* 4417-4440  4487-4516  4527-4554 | -1.8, 13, 14.4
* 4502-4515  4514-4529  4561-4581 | 0.9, 15.1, 15.3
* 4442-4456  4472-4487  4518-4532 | -0.4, 13.8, 13.7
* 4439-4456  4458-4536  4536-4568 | 1.6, 13.6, 15.3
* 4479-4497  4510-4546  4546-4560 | 0.7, 14.1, 14.9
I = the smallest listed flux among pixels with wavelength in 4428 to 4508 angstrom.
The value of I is 11.97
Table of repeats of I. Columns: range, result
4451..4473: 12.31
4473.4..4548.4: 12.78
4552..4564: 14.5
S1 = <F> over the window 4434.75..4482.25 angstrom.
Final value 13.4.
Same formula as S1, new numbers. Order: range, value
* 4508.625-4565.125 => 14.6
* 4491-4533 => 14.4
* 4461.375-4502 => 14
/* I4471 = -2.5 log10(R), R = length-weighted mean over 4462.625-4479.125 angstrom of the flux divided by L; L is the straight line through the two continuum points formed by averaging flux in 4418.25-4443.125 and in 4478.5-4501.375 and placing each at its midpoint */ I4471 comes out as 0.01 mag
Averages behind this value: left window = 13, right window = 14.2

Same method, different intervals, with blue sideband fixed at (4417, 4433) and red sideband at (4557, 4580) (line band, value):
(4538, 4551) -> -0.02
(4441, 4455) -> -0.02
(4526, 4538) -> 0.12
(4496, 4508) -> -0.06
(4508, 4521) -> -0.02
